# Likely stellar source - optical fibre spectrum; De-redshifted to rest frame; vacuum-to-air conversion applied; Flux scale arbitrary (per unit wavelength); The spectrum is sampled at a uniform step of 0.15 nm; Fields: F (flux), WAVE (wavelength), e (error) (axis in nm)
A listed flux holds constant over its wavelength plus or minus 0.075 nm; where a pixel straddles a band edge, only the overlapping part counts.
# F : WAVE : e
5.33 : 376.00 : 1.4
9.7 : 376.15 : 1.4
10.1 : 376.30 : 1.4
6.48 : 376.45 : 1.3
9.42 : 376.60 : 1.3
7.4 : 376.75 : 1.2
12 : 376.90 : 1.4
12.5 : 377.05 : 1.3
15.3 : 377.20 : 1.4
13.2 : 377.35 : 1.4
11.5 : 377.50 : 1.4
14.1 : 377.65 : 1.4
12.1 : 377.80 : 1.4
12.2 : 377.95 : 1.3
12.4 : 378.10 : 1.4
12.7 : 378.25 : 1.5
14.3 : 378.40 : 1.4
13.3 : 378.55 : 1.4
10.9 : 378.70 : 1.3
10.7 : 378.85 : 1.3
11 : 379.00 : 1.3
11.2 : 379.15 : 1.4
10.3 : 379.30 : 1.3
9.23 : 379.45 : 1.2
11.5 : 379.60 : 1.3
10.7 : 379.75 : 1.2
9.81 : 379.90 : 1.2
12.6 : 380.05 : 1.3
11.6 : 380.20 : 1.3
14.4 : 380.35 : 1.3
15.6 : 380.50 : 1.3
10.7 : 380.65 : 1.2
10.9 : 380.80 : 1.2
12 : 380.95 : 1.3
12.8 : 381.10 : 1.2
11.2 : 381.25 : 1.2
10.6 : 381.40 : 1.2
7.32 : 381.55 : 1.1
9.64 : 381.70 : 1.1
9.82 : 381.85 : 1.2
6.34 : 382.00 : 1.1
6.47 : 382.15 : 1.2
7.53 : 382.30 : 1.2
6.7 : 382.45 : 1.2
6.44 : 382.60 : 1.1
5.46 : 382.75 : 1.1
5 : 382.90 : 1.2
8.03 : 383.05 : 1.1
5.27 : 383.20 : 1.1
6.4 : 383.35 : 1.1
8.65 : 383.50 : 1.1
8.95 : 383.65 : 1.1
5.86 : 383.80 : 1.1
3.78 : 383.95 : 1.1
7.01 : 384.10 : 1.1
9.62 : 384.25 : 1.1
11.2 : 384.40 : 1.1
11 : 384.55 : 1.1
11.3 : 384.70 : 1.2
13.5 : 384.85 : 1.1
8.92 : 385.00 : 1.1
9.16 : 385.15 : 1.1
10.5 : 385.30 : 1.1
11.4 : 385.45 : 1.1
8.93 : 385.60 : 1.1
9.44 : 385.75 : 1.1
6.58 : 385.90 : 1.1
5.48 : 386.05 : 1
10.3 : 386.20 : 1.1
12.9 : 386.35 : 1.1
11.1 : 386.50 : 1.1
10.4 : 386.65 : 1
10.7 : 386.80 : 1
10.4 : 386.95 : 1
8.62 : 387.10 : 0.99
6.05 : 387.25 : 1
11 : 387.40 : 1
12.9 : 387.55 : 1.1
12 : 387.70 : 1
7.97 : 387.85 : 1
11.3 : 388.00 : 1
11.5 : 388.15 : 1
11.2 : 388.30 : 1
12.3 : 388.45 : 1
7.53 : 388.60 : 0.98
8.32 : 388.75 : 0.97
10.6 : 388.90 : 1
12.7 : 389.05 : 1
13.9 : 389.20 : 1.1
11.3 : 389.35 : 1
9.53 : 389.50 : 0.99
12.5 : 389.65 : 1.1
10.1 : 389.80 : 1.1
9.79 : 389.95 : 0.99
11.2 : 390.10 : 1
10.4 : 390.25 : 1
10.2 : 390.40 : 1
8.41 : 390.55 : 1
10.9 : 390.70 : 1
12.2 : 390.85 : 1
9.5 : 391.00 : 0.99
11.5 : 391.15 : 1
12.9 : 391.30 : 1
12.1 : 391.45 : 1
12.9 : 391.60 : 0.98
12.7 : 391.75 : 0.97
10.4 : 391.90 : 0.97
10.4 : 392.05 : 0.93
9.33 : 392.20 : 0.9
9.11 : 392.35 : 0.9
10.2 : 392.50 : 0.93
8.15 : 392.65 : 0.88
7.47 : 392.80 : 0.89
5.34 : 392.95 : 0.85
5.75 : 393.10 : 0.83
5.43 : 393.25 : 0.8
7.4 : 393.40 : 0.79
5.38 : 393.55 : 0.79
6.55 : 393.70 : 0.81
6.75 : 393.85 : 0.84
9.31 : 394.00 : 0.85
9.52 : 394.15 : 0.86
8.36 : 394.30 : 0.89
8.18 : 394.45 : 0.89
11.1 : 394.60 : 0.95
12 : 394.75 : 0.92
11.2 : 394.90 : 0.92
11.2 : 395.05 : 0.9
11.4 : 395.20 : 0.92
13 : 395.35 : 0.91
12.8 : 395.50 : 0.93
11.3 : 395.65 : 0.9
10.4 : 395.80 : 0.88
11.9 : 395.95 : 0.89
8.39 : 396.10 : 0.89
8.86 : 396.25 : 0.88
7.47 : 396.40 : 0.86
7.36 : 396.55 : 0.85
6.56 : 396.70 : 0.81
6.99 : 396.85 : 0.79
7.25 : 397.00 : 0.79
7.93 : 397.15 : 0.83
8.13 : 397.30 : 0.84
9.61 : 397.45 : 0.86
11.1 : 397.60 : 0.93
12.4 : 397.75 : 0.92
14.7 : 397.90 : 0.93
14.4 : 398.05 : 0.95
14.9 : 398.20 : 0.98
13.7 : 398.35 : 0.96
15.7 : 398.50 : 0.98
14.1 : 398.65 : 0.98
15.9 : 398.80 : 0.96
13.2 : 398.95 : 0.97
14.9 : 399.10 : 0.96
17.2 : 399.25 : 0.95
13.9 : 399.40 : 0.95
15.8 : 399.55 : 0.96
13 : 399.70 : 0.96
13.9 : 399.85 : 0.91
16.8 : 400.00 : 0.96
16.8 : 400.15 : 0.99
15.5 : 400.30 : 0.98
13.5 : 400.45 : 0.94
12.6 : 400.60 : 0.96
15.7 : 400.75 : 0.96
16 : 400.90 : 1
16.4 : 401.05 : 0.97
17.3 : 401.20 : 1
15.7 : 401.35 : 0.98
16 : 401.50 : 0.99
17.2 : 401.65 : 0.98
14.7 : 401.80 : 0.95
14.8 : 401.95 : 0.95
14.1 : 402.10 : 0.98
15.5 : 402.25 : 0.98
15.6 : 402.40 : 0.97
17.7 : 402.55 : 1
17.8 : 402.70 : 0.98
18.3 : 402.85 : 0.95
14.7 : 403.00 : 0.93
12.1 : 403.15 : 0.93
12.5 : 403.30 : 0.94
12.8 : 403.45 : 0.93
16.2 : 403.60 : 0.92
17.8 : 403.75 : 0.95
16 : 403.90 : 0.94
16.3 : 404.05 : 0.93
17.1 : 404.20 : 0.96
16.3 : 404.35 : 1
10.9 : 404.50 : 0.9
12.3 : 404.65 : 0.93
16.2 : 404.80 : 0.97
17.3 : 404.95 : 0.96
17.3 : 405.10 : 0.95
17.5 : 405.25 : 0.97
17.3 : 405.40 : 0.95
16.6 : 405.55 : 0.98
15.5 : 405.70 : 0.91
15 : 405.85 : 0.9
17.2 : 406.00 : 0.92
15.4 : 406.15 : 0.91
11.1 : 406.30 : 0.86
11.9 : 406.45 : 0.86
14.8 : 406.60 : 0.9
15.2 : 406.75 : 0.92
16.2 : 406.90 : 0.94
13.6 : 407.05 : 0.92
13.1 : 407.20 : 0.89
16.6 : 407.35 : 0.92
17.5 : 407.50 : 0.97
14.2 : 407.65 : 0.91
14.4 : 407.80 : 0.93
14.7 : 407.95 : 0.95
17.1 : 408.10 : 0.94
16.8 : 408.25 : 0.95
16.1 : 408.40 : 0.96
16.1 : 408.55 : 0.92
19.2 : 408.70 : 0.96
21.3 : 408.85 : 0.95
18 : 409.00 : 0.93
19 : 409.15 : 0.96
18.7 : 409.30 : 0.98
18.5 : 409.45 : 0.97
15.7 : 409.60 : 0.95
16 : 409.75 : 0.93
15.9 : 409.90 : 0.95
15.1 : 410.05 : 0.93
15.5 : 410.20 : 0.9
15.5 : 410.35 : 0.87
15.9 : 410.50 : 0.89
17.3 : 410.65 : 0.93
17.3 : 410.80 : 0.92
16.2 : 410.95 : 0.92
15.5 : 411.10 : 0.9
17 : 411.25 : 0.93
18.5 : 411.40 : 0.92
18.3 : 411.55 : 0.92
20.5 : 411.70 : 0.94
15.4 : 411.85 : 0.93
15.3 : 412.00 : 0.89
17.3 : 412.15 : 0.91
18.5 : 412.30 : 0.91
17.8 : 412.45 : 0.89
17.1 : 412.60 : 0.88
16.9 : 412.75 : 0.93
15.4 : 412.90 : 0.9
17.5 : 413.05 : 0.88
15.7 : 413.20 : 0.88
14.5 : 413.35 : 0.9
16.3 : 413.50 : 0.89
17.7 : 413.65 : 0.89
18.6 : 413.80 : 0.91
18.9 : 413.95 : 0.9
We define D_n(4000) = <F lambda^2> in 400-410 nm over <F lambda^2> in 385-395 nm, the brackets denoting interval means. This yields 1.7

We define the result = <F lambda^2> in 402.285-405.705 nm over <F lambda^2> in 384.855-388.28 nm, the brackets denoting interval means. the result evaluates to 1.7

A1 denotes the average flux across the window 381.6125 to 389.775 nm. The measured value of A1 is 9.29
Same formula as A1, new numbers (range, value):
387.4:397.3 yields 9.85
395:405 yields 13.7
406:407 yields 14.3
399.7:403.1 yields 15.7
